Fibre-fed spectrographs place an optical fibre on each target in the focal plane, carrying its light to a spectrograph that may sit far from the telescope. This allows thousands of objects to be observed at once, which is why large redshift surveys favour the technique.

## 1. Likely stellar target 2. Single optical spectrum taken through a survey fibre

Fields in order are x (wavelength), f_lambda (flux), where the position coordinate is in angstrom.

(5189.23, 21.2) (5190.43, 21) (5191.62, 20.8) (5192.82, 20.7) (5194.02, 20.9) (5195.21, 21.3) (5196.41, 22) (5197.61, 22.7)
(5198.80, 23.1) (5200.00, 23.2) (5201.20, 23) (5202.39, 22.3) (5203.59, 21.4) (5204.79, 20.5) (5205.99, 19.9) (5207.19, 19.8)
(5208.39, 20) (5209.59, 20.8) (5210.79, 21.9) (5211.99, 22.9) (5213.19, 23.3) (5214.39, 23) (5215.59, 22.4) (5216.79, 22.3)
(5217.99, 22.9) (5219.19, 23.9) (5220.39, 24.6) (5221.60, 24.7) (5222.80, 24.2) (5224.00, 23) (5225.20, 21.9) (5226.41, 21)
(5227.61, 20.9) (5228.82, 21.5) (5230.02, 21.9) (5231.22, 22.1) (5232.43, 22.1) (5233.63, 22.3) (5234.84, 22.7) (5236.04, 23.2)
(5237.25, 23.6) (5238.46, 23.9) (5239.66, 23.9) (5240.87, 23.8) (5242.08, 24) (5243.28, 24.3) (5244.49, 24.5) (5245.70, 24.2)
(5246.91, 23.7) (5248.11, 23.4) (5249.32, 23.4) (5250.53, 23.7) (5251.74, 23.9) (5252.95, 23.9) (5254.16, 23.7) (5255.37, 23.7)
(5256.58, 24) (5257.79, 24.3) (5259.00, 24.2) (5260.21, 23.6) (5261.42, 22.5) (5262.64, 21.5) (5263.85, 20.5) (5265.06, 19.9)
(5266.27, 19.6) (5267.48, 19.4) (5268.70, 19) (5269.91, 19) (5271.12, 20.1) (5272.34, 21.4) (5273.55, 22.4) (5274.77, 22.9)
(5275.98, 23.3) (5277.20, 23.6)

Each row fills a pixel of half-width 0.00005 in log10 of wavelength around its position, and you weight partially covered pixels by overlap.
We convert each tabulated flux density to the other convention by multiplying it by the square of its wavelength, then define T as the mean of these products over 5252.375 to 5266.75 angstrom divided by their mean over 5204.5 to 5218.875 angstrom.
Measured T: 1.1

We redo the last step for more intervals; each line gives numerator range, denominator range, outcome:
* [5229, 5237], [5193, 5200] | 1.03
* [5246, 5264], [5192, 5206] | 1.10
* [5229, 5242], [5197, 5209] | 1.08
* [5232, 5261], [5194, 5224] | 1.08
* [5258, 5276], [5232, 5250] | 0.91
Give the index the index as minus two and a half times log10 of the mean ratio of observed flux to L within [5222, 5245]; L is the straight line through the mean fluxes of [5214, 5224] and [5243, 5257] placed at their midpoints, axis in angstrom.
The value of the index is 0.04 mag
